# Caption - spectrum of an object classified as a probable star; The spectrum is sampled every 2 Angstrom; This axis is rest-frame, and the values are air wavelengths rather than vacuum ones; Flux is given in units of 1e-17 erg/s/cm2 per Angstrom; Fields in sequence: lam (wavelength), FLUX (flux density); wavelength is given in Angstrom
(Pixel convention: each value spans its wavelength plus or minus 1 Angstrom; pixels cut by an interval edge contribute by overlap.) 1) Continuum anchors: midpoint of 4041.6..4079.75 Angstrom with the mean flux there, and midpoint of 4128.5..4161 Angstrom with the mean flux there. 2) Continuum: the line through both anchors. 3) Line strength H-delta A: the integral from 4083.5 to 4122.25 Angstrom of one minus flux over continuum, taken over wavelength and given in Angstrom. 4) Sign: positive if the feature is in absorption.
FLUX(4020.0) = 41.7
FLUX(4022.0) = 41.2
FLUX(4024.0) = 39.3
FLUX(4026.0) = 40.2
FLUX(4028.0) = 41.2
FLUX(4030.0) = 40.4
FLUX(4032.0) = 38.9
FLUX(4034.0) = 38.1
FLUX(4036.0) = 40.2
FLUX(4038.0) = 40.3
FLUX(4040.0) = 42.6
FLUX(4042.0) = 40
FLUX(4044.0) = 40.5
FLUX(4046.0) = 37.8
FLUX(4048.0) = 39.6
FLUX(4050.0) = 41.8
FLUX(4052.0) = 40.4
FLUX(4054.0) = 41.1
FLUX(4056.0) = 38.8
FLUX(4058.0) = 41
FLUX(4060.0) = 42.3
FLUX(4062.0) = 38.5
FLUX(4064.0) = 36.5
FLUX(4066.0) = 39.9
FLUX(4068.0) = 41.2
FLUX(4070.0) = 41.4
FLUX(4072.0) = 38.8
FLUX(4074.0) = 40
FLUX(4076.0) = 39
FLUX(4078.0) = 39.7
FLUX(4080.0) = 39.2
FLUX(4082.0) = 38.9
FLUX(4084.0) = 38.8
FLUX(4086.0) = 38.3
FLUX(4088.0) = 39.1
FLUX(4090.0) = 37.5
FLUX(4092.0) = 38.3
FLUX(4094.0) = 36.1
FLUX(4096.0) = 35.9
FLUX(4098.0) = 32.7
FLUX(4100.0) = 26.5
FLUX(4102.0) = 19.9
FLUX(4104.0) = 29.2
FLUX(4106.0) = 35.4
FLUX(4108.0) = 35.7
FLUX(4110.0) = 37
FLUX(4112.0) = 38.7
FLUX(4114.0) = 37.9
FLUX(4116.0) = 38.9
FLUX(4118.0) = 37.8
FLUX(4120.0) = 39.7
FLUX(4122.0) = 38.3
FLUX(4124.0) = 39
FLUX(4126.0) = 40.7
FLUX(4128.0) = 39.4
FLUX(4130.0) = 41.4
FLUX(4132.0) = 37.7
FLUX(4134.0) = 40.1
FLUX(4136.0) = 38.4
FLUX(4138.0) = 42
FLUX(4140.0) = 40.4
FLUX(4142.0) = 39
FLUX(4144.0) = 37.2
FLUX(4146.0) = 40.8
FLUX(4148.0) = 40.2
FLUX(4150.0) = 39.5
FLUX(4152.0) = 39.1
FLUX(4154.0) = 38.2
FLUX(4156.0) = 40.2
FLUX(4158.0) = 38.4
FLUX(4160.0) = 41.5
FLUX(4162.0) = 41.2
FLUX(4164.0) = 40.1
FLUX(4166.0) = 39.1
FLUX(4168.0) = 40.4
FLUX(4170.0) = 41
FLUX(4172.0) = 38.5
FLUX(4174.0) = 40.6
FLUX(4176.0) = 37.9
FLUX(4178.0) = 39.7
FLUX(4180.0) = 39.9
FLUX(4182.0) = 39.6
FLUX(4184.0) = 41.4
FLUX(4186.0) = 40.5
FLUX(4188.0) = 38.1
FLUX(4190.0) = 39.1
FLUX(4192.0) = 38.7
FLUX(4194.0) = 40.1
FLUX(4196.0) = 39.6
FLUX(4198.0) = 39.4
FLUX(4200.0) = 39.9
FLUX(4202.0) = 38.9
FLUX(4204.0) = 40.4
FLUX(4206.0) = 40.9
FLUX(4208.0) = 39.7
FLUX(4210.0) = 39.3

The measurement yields 4.2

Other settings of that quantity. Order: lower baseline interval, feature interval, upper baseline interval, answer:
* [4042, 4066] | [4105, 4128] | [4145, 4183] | 1.0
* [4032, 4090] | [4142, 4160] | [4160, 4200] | 0.2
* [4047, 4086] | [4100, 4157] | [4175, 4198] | 2.8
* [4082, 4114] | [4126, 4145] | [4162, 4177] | -1.1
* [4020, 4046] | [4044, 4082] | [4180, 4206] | 0.3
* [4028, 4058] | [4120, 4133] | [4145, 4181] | 0.1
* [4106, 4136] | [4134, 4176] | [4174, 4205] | -0.7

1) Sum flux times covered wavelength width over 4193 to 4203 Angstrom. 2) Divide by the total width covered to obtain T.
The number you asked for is 39.6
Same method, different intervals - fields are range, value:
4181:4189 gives 39.9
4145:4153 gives 39.9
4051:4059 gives 40.3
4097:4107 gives 28.7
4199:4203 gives 39.4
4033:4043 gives 40.2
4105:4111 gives 36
